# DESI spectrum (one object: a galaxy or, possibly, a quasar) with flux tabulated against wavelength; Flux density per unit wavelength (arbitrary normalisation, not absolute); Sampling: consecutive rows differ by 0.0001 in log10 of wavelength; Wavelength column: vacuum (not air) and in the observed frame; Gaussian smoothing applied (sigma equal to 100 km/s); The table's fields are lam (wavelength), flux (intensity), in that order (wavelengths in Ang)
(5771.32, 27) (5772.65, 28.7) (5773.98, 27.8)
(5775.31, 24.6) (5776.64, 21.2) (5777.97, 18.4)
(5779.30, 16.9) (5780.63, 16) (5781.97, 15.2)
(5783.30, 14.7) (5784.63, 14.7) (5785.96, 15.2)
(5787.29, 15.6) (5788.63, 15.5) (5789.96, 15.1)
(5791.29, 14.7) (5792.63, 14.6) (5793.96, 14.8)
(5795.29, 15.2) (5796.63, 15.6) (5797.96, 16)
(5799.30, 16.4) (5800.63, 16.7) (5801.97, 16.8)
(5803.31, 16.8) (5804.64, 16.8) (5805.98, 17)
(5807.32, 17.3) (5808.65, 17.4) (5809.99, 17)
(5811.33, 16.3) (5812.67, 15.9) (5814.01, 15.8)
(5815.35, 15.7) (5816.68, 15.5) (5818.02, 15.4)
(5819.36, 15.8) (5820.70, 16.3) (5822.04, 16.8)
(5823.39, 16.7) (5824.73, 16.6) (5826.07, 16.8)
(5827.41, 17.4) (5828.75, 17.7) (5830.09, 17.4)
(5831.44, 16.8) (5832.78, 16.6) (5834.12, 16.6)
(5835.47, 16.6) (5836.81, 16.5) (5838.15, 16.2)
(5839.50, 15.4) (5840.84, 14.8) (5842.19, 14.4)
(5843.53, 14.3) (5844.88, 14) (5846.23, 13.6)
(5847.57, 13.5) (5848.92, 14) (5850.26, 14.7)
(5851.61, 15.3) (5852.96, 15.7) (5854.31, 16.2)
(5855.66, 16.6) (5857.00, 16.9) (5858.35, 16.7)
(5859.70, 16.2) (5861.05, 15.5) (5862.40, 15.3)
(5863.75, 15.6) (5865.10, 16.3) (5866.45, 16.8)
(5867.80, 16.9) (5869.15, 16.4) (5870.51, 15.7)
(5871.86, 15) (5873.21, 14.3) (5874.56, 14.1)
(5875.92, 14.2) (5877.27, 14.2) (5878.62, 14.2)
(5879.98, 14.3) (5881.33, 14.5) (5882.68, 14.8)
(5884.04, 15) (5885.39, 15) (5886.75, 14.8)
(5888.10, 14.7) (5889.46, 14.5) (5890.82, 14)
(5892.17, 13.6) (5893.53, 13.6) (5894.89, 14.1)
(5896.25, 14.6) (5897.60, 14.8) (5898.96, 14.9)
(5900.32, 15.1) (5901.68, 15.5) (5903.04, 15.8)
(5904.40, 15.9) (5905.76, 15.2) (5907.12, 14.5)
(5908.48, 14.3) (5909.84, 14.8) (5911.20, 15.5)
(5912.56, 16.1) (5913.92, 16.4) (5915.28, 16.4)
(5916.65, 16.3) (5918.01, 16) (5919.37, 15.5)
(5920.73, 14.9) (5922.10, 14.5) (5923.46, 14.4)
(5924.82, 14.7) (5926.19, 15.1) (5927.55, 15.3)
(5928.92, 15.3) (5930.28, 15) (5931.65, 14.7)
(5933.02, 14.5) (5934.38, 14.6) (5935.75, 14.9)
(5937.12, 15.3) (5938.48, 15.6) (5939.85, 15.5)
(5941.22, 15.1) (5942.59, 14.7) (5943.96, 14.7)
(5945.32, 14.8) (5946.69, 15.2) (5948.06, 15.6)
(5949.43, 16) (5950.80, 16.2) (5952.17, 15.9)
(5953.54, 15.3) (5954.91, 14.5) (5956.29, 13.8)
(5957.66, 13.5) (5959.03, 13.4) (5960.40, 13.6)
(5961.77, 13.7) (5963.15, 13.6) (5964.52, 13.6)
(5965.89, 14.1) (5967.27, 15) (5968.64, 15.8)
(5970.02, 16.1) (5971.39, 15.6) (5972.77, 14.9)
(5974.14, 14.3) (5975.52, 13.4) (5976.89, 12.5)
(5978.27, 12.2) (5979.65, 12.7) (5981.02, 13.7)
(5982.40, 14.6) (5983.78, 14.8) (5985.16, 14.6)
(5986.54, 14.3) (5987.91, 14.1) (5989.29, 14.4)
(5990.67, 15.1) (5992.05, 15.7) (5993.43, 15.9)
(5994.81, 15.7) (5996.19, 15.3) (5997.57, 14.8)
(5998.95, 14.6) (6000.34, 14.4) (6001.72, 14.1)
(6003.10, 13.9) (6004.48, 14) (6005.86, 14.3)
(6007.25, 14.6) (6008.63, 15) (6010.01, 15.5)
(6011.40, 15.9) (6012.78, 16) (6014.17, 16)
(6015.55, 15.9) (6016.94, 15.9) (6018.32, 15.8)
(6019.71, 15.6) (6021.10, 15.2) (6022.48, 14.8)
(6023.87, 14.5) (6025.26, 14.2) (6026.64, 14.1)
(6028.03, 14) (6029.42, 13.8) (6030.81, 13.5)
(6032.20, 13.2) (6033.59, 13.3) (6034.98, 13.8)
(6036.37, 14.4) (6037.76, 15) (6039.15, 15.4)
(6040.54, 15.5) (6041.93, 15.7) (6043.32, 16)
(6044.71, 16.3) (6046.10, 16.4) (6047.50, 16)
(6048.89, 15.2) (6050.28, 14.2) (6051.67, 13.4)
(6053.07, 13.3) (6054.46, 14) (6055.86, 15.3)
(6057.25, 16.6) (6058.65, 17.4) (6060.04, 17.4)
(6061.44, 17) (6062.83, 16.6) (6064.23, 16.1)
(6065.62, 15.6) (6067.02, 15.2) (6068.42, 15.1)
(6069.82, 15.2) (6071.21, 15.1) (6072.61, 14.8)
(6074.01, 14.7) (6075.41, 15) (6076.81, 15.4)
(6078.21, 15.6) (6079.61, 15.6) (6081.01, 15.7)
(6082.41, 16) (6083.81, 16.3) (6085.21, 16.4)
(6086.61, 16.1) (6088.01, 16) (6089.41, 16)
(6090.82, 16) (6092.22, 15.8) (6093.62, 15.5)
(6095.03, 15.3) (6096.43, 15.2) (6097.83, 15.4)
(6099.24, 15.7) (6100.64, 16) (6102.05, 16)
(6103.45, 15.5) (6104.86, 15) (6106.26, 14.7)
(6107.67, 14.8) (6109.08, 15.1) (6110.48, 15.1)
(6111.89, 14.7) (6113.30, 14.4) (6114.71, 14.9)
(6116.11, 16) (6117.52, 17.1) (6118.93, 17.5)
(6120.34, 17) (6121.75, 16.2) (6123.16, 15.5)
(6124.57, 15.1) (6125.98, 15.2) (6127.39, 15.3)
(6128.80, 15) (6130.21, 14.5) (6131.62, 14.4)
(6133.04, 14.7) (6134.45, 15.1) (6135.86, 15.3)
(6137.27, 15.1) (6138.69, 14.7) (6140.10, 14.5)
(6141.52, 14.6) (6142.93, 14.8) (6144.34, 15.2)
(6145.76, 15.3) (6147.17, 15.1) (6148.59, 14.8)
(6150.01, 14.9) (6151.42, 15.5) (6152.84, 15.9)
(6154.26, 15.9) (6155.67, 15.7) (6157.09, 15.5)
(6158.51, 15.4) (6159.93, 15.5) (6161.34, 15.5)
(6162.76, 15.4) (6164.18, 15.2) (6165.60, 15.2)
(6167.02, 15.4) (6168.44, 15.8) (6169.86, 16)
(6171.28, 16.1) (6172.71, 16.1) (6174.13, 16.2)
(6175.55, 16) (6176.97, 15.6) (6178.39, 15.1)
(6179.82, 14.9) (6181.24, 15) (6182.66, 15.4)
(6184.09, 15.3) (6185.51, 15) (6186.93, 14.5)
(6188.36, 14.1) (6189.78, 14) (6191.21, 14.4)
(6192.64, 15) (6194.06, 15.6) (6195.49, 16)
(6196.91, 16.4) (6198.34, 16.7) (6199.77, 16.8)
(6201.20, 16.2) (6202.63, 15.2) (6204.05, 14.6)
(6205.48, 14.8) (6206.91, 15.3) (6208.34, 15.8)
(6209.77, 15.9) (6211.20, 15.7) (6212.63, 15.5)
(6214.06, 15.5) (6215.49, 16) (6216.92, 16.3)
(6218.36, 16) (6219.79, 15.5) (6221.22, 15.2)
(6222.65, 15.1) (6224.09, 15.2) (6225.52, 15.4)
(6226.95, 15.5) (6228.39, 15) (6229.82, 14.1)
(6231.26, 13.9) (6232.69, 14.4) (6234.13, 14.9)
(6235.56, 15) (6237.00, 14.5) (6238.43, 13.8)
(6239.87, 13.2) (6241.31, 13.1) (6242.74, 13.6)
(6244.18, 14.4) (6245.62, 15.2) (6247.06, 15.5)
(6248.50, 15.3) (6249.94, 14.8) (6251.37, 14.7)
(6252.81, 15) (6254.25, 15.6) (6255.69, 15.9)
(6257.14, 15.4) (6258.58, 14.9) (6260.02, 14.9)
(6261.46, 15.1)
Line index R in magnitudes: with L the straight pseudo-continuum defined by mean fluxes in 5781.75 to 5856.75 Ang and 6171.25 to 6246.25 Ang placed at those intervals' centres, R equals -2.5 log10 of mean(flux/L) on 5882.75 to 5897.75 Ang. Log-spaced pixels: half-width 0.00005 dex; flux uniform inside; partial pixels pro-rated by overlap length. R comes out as 0.09 mag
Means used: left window 15.9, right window 15.2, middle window 14.4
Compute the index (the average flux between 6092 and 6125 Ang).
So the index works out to 15.6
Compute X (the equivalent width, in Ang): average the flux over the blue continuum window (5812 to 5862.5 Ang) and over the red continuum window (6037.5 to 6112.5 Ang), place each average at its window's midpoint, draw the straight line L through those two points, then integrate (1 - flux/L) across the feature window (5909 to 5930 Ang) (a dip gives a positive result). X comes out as 0.5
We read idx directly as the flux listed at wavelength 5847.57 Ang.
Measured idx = 13.5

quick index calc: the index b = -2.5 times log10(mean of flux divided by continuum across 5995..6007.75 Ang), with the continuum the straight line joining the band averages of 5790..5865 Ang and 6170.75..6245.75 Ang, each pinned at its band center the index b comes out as 0.08 mag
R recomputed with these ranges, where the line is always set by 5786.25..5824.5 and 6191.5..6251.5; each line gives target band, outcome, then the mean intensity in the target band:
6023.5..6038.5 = 0.12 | 14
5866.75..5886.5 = 0.07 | 14.9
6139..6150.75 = 0.03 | 14.9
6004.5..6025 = 0.02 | 15.3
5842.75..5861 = 0.05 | 15.2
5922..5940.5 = 0.06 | 15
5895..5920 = 0.03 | 15.4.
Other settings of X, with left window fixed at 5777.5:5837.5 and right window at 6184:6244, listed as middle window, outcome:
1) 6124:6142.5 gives 0.5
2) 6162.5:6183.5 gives -0.5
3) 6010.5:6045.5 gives 1.4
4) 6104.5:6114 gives 0.3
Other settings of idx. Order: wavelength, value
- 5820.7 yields 16.3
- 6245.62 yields 15.2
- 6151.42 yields 15.5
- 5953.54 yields 15.3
